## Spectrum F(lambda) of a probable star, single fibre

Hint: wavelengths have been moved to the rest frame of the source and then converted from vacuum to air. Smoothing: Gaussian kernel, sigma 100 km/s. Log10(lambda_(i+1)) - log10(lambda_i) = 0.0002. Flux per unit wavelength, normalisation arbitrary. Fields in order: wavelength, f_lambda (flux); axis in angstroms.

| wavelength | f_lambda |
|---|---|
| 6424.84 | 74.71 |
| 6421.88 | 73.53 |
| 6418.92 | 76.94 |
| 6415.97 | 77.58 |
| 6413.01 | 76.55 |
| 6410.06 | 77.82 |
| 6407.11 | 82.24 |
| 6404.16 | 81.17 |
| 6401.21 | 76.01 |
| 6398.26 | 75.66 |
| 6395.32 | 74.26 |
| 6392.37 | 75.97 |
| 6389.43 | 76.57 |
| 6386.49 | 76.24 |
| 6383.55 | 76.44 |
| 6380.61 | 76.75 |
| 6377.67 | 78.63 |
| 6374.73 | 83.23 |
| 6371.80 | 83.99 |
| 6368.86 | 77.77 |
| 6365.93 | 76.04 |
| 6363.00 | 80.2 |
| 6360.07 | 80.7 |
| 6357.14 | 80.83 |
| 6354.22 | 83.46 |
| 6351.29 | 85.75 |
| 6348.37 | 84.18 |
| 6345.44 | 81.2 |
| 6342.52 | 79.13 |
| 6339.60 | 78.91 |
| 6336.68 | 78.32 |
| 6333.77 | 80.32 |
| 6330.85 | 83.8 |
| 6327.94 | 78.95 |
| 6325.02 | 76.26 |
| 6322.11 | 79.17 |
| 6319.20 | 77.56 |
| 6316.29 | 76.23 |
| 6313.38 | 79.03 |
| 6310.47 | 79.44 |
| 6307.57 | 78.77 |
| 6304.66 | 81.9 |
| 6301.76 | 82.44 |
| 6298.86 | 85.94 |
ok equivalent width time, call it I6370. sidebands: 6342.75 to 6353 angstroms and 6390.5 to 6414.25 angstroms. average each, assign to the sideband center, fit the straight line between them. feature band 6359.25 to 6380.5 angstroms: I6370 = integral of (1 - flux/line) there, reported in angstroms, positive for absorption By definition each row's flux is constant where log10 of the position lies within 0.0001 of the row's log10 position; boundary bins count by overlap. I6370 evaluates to 0.3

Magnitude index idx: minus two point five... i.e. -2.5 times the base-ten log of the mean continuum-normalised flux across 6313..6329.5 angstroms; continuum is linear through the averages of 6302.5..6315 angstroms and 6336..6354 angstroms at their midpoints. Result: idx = 0.036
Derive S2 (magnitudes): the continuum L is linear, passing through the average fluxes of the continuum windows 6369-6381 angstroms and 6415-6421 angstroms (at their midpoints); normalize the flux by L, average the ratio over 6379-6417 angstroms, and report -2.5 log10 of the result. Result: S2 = 0.02 mag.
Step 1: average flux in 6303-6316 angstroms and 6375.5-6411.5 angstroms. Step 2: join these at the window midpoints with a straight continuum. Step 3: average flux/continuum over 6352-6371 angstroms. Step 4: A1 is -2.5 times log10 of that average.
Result -0.03 mag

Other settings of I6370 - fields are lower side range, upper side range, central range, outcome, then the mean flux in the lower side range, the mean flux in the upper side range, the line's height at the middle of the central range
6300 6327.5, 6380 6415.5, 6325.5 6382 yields -1.8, 79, 77.2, 78.1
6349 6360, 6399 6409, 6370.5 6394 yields 0.8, 83.1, 79.4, 81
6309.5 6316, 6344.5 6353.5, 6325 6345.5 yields 0.5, 78.6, 83.8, 81.8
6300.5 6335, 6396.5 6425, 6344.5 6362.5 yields -0.9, 79.5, 77.3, 78.6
